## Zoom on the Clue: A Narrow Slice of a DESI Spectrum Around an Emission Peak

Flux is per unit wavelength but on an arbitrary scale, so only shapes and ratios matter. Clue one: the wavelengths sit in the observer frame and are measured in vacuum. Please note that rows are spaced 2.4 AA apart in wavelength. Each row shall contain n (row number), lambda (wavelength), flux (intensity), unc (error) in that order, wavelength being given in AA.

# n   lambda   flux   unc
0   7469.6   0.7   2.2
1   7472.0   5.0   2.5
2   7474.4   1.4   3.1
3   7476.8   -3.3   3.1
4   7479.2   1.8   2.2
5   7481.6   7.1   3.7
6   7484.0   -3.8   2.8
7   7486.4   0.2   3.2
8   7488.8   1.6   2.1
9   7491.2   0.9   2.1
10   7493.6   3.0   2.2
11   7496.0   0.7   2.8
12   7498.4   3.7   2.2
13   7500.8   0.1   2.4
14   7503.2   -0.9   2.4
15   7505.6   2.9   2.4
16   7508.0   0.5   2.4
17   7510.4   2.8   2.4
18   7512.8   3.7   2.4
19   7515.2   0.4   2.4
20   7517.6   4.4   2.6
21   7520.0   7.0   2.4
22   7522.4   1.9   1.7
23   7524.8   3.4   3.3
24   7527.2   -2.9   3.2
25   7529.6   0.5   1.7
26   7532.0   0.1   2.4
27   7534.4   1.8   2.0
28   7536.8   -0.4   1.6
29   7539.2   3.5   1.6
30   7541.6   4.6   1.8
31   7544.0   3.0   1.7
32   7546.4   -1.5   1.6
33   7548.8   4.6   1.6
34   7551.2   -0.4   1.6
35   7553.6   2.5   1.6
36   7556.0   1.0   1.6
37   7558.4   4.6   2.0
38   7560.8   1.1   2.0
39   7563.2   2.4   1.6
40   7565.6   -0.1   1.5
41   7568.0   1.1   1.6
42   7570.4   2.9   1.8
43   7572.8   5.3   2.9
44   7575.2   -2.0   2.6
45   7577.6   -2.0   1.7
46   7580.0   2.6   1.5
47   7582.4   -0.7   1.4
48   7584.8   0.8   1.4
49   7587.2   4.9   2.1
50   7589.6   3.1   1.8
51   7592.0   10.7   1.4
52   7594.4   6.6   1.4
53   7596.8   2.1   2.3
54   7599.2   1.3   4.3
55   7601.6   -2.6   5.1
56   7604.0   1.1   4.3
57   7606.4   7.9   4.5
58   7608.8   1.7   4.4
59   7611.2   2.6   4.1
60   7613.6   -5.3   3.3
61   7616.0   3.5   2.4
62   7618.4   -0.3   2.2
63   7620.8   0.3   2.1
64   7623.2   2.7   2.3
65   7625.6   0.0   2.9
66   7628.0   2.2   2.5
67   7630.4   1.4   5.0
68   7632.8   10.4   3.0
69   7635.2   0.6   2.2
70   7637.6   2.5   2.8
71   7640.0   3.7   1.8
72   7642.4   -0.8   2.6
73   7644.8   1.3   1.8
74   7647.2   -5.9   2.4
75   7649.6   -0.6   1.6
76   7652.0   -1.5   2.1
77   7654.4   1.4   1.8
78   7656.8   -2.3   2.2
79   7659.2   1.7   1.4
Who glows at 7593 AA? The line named H-gamma 4340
